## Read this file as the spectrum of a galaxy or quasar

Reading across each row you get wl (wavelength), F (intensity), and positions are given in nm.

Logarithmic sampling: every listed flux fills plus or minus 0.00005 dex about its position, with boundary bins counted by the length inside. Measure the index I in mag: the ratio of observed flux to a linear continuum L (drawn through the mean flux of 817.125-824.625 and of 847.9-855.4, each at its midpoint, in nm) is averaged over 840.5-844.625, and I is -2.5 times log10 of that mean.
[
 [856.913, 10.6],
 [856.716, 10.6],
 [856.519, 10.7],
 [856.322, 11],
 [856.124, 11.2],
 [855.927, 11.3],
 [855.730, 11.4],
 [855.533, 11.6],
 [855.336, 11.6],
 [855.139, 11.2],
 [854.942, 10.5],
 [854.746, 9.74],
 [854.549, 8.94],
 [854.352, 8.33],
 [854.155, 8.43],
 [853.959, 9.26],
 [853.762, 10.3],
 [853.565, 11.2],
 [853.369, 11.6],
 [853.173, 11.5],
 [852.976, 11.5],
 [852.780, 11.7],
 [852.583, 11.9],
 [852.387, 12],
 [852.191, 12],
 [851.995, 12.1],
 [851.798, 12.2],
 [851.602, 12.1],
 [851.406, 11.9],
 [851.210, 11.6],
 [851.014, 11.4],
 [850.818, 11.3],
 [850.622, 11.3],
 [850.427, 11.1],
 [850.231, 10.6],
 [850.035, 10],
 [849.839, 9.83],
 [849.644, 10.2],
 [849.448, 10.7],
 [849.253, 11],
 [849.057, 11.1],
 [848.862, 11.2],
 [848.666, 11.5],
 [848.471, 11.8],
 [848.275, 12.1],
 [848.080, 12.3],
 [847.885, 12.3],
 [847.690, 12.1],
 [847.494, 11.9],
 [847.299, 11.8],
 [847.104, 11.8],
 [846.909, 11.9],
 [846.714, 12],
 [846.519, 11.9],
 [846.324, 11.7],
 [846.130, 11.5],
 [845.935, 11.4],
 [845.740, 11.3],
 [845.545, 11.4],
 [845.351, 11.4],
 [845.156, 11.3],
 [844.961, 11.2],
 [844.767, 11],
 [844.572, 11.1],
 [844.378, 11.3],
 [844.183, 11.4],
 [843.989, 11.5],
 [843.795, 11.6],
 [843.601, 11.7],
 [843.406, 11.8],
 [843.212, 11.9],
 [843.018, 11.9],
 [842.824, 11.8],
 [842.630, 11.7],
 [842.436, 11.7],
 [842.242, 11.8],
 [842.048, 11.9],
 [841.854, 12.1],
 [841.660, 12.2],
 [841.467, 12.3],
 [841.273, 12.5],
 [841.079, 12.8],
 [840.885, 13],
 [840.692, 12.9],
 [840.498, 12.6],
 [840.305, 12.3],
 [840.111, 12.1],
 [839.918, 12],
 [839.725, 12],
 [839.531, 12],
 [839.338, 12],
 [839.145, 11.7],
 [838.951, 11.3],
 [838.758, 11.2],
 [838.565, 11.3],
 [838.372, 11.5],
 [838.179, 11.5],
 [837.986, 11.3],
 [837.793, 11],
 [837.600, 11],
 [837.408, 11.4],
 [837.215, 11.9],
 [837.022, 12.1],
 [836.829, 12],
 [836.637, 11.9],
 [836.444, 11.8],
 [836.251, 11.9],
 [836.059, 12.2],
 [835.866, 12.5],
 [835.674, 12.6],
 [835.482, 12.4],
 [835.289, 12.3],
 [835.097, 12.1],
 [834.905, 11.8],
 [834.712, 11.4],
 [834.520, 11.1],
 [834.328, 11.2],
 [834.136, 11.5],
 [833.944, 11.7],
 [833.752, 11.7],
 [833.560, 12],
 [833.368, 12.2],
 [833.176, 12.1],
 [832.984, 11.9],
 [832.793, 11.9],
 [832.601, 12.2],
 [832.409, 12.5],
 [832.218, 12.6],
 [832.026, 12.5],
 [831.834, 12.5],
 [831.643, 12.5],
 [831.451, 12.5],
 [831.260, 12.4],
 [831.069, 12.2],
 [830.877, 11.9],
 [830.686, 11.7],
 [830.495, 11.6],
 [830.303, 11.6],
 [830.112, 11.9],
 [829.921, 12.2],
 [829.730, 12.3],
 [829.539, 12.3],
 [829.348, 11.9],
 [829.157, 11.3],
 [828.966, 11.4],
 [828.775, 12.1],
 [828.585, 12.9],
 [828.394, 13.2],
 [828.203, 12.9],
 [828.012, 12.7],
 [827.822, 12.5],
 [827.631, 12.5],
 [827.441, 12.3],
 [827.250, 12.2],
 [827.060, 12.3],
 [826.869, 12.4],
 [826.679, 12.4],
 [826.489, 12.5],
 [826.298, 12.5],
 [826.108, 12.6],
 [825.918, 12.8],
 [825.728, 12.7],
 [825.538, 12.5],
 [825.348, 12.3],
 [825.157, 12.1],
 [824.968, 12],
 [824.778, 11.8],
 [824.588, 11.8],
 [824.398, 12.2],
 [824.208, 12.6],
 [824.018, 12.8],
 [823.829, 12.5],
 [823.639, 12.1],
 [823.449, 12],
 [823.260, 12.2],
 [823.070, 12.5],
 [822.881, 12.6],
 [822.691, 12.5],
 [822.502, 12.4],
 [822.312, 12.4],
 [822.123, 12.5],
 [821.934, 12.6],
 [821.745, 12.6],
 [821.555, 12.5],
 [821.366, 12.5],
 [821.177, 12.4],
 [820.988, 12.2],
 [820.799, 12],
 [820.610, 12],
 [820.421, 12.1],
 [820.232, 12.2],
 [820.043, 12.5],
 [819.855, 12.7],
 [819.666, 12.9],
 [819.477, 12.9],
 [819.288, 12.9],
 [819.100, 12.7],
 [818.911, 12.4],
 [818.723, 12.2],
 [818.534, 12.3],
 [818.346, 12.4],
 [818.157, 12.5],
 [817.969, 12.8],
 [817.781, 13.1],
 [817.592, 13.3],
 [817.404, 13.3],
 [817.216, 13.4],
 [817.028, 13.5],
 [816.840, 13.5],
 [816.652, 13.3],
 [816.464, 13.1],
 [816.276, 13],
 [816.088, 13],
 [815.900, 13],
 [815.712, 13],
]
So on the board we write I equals -0.05 mag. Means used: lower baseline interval 12.5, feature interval 12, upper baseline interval 11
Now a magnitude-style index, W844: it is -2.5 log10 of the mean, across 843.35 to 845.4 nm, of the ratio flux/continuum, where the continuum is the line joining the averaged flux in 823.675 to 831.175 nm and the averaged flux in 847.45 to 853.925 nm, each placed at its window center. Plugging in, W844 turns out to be 0.02 mag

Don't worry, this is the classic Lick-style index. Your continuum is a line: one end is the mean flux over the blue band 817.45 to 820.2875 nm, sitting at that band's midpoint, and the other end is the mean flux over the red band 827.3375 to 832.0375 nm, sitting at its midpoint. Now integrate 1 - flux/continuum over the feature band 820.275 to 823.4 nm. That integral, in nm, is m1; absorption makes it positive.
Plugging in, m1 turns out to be 0.05 nm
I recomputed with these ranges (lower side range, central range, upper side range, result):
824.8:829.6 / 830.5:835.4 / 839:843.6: 0.023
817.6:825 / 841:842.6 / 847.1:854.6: -0.052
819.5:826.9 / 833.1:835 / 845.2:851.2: 0.027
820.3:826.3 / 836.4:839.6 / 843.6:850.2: 0.017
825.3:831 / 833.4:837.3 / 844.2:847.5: 0.005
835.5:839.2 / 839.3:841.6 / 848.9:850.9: -0.084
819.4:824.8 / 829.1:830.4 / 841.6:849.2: 0.019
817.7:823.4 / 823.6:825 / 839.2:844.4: 0.015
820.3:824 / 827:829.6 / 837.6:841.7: -0.010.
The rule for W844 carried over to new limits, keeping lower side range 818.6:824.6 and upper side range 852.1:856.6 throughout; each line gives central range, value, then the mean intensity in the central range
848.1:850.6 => 0.01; 11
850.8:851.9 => -0.08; 11.8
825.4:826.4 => -0.03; 12.6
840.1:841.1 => -0.10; 12.6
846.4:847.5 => -0.07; 11.9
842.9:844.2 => -0.03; 11.7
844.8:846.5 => -0.02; 11.4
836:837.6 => -0.01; 11.8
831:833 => -0.04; 12.4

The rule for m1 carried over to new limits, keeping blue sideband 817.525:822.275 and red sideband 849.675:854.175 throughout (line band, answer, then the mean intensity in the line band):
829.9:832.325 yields -0.02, 12.2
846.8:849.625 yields -0.07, 11.6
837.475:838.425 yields 0.04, 11.3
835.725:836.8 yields -0.02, 12.1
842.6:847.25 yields -0.03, 11.6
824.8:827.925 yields -0.04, 12.4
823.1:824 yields 0.01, 12.3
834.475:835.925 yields -0.02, 12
